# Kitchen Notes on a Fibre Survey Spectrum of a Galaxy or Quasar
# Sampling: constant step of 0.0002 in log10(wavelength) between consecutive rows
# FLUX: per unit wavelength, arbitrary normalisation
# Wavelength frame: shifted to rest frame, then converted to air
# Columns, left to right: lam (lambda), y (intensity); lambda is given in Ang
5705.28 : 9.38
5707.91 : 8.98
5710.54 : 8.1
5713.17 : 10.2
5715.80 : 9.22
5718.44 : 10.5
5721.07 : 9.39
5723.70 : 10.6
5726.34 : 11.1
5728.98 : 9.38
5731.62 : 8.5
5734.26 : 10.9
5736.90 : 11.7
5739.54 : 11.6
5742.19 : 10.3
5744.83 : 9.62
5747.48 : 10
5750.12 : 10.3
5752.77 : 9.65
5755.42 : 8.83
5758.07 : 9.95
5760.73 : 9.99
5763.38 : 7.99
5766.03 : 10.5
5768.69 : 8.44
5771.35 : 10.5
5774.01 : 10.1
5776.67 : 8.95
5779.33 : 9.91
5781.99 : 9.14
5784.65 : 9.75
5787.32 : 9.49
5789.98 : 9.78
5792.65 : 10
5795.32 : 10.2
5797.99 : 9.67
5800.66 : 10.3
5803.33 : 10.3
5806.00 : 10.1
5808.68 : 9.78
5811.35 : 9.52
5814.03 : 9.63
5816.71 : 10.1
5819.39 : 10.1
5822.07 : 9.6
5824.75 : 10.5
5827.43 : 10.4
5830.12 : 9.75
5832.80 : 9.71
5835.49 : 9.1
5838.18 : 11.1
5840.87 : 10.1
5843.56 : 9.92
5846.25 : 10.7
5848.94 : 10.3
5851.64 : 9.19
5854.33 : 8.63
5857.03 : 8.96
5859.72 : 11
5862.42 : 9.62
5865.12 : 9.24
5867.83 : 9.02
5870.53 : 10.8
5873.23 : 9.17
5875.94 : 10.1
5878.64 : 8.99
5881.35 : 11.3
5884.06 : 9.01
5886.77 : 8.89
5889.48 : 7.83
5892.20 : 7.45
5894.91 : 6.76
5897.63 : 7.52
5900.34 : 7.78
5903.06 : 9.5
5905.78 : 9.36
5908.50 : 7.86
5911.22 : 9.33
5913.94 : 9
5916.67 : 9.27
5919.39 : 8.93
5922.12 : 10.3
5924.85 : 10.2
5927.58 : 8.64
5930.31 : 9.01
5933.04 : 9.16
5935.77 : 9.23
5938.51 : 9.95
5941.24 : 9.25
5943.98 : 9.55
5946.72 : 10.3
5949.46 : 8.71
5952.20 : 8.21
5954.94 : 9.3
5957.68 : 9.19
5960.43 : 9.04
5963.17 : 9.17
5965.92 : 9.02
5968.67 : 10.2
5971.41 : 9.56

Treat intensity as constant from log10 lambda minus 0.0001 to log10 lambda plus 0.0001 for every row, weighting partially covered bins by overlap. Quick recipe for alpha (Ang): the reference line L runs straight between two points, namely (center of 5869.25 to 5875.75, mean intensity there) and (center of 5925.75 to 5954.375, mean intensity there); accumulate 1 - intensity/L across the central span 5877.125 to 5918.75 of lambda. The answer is 4.4 Ang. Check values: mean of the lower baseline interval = 10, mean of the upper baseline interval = 9.22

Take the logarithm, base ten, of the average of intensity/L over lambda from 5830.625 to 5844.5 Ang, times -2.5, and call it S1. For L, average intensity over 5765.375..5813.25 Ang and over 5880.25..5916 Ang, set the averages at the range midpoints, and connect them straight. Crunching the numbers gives -0.08 mag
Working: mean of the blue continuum 9.79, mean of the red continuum 8.58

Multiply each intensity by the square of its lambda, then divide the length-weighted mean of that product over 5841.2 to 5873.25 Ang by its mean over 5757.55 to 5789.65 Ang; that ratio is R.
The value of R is 1.0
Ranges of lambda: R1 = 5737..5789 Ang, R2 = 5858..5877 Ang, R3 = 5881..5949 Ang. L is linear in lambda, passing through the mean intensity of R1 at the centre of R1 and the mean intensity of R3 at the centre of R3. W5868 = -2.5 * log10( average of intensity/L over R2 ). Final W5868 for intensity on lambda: -0.07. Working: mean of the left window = 9.78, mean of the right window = 8.98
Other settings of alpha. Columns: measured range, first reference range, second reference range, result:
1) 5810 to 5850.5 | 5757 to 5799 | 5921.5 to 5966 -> -2.11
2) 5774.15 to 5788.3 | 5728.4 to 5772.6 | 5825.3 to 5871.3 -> 0.55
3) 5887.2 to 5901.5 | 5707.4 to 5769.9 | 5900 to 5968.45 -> 2.73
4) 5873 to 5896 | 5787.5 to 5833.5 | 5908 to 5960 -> 1.68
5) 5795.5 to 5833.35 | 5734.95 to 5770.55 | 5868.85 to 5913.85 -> -2.07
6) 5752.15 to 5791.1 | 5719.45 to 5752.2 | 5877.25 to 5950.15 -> 1.90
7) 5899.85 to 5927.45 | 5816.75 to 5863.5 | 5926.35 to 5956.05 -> 0.68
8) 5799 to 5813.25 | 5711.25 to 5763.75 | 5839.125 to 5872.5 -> -0.14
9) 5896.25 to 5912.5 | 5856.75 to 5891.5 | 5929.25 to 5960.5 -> 1.46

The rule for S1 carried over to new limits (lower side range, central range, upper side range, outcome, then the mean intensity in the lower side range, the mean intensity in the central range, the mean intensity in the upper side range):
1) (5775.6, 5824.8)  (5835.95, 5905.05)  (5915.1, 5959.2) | 0.03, 9.82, 9.31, 9.32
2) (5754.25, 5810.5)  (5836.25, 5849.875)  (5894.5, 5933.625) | -0.12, 9.7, 10.4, 8.89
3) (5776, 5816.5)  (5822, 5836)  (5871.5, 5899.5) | -0.06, 9.79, 9.91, 8.71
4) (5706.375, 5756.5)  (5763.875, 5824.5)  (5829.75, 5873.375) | 0.01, 9.94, 9.8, 9.8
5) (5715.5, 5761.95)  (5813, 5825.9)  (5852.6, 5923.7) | -0.05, 10.1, 9.99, 9.07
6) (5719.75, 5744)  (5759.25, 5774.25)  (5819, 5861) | 0.08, 10.4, 9.55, 9.94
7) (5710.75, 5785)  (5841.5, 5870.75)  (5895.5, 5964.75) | -0.04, 9.87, 9.73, 9.08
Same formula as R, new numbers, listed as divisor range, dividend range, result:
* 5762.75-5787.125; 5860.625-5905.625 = 0.98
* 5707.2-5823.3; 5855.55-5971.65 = 0.98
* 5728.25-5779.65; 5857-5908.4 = 0.96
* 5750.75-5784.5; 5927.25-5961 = 1.03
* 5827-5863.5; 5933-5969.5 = 0.98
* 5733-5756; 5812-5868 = 0.98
